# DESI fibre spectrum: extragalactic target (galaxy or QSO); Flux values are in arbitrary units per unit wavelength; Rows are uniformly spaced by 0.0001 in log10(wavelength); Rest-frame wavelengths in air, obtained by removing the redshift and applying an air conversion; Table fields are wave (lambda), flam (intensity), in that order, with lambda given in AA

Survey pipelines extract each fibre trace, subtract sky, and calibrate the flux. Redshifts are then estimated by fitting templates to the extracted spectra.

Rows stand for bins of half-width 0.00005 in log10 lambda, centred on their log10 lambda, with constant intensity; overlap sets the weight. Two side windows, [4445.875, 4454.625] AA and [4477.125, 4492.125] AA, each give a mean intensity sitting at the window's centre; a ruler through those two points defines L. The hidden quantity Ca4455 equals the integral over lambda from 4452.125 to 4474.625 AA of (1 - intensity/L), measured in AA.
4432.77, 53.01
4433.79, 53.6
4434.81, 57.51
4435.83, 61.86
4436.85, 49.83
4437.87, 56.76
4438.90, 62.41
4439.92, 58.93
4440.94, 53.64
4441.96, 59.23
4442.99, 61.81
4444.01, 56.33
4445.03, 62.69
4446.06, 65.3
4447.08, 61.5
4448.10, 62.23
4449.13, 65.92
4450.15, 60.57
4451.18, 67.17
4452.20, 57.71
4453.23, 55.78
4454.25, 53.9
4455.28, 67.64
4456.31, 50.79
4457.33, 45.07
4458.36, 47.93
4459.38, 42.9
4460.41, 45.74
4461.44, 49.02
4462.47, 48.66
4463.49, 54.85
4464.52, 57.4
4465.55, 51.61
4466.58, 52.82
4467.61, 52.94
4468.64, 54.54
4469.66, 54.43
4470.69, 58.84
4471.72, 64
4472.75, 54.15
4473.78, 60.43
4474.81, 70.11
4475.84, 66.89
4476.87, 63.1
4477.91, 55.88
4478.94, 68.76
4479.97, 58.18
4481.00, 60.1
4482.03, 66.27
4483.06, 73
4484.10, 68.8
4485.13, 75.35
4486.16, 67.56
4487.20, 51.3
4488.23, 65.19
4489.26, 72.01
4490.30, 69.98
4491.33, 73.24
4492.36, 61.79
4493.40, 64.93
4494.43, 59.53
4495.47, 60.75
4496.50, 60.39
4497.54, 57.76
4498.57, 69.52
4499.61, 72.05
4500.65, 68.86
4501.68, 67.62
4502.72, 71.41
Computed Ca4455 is 3.3 AA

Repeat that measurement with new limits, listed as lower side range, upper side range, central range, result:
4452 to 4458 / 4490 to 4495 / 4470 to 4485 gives -0.56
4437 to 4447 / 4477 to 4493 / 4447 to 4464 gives 1.75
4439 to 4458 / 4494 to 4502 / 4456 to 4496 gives 1.78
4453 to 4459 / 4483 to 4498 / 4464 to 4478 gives 0.01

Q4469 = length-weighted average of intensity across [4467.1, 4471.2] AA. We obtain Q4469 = 55.3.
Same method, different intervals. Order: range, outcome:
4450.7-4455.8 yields 60.4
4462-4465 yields 53.8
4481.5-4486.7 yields 70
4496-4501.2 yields 65.7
